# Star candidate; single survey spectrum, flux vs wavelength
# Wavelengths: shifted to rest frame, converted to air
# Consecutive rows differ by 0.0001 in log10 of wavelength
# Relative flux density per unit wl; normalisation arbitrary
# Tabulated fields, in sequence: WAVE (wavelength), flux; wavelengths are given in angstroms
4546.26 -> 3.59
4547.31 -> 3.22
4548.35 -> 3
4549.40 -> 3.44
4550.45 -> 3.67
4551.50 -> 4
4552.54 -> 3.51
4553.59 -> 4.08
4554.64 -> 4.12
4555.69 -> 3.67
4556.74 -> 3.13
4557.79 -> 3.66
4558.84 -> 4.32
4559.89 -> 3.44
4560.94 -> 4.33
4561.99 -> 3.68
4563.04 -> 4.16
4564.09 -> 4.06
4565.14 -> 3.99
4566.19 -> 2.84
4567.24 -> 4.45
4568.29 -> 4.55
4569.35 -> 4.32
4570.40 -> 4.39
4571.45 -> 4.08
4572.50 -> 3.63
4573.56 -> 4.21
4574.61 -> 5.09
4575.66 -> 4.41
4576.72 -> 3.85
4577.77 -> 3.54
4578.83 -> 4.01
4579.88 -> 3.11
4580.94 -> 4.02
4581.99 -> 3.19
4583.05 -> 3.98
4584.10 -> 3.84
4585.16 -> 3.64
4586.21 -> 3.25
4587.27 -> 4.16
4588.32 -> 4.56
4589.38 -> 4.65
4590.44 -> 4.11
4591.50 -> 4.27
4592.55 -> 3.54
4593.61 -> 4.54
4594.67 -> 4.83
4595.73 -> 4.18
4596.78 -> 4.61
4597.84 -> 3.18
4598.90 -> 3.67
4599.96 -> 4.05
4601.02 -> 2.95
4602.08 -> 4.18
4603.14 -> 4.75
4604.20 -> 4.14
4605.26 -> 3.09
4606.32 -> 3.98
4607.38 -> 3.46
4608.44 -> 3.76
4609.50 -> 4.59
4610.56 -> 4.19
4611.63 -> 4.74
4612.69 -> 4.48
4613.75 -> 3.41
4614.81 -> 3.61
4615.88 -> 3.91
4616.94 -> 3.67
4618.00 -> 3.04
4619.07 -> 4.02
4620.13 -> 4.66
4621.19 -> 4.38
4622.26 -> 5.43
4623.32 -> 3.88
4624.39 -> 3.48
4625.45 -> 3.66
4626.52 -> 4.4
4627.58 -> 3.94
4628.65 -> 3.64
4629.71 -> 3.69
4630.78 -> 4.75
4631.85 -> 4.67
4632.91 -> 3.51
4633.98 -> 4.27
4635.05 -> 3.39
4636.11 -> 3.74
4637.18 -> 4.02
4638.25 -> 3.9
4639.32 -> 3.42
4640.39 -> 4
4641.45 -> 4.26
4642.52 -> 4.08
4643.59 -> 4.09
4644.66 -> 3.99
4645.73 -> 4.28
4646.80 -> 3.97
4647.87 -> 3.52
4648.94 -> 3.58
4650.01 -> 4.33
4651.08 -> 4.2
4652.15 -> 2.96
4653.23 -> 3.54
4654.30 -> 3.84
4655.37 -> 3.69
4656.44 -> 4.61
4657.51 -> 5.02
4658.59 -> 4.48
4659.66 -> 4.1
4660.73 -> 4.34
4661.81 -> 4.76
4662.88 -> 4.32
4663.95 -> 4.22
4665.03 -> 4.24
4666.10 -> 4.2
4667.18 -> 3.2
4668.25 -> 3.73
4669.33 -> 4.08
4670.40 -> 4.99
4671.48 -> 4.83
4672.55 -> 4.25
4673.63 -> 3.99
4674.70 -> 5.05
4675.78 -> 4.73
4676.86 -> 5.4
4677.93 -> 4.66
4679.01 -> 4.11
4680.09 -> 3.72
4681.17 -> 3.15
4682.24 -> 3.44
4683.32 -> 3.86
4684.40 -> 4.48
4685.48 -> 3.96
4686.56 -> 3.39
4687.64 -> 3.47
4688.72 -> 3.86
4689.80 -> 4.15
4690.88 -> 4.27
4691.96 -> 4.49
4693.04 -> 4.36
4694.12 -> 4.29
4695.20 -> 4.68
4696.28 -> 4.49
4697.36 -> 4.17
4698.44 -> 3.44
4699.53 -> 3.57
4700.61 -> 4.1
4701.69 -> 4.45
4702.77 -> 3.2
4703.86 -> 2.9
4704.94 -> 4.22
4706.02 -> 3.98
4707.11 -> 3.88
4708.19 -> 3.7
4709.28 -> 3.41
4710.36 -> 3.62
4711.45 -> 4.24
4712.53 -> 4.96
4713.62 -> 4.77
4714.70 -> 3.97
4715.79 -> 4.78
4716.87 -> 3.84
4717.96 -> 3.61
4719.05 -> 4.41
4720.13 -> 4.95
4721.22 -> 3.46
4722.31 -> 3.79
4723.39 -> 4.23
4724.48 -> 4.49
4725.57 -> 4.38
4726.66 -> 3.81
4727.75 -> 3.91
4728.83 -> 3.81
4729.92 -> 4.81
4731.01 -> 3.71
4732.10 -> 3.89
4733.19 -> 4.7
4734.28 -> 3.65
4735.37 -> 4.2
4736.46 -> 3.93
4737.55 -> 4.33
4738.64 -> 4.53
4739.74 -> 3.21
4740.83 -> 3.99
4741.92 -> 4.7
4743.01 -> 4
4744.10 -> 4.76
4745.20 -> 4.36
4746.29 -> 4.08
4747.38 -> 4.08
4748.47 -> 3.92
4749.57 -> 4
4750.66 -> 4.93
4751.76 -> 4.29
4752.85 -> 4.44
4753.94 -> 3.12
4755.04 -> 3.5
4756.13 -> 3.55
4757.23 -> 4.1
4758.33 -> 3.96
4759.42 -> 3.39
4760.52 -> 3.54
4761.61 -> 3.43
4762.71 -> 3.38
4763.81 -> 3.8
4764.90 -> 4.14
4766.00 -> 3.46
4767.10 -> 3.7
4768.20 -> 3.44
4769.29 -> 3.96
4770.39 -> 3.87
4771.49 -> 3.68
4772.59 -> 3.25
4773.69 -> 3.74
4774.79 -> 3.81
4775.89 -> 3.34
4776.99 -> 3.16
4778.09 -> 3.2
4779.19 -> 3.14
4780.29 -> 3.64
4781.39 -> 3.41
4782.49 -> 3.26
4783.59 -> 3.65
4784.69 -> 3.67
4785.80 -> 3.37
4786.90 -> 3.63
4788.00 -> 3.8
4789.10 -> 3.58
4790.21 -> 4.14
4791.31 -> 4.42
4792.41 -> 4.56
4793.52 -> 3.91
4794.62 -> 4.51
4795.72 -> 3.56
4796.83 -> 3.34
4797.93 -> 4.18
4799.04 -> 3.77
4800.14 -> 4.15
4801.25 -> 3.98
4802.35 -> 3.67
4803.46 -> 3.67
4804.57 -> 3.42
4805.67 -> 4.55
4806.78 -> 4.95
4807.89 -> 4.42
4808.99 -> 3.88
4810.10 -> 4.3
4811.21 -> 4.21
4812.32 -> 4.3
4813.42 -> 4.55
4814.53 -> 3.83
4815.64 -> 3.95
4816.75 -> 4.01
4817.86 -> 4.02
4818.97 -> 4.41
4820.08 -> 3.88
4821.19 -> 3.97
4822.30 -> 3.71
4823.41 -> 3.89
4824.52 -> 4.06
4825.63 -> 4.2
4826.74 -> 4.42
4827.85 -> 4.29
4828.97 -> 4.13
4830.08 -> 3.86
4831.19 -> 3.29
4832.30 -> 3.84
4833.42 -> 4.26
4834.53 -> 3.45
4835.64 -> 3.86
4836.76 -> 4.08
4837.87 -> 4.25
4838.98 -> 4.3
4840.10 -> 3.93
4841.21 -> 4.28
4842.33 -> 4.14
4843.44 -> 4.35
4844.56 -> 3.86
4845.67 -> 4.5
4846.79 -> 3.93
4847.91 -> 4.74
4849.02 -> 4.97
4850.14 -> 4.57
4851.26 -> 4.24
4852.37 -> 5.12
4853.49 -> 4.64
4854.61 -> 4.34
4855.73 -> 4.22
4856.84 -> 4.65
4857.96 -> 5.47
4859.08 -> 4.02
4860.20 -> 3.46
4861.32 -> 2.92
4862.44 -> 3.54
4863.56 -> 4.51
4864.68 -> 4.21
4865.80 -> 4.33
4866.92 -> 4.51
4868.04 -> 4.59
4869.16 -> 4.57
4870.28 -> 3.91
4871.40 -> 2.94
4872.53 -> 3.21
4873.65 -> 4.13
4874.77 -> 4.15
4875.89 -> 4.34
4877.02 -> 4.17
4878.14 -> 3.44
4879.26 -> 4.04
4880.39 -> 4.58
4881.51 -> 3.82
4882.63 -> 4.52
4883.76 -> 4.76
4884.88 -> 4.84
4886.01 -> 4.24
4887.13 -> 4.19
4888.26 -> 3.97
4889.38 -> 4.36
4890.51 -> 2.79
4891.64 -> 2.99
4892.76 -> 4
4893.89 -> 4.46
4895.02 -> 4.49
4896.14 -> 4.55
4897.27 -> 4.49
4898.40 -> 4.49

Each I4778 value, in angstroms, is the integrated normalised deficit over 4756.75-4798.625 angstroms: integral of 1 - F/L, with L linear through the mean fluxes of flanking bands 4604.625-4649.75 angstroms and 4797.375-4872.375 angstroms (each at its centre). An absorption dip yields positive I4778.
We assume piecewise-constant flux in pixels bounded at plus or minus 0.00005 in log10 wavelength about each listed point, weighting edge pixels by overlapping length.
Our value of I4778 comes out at 4.1 angstroms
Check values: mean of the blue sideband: 3.97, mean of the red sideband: 4.14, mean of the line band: 3.69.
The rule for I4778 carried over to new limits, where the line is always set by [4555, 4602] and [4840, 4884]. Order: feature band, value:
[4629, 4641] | 0.2 angstroms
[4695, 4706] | 0.5 angstroms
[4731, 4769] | 1.5 angstroms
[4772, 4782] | 1.8 angstroms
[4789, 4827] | 0.9 angstroms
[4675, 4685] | -0.3 angstroms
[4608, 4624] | -0.5 angstroms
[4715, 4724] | -0.1 angstroms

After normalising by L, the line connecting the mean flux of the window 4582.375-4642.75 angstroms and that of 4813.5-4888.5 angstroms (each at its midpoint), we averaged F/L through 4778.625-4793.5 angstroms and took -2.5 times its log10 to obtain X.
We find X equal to 0.11 mag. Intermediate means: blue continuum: 4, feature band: 3.72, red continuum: 4.15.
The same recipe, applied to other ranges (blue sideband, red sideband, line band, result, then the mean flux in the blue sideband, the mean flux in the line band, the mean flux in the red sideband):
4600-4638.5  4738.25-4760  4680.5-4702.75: 0.01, 3.98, 3.98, 4.04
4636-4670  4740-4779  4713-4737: -0.07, 4.03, 4.14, 3.82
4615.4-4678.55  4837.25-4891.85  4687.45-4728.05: 0.02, 4.12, 4.07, 4.18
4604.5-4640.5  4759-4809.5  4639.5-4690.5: -0.05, 3.96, 4.1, 3.75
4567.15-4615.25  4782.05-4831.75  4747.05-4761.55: 0.03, 4.02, 3.89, 3.99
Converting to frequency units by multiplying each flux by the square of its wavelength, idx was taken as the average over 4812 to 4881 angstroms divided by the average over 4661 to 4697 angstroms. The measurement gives 1.1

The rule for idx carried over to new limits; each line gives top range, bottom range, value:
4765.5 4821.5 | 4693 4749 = 0.97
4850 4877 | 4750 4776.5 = 1.17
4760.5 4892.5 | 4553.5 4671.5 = 1.09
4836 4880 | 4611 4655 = 1.16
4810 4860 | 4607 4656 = 1.16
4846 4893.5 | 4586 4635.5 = 1.15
